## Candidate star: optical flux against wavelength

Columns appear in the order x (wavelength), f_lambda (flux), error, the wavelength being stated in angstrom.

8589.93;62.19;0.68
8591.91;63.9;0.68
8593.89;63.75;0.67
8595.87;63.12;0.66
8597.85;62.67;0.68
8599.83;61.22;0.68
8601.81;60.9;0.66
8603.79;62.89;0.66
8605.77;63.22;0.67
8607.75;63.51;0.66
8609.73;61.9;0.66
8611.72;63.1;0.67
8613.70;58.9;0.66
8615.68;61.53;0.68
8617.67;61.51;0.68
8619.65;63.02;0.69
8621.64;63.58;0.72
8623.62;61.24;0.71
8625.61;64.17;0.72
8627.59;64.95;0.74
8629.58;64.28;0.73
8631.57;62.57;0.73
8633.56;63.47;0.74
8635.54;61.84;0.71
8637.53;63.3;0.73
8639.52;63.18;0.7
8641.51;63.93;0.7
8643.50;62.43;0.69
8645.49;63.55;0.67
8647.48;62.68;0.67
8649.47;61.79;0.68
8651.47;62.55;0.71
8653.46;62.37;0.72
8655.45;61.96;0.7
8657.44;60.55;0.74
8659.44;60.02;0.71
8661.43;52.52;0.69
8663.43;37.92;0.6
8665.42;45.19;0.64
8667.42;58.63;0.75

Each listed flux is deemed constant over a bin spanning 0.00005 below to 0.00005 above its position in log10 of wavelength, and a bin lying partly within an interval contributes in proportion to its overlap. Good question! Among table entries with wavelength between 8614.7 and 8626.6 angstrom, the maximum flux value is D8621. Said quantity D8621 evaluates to 64.17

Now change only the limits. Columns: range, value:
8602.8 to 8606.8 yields 63.22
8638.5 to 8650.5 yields 63.93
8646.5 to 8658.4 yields 62.68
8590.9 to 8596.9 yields 63.9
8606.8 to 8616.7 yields 63.51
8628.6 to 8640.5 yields 64.28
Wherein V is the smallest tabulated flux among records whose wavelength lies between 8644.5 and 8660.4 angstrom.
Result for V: 60.02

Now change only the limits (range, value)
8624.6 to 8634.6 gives 62.57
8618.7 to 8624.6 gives 61.24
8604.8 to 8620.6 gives 58.9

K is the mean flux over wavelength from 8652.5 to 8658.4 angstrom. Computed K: 61.7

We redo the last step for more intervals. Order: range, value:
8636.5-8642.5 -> 63.4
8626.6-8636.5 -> 63.4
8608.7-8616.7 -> 61.3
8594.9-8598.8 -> 62.9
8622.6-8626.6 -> 62.8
